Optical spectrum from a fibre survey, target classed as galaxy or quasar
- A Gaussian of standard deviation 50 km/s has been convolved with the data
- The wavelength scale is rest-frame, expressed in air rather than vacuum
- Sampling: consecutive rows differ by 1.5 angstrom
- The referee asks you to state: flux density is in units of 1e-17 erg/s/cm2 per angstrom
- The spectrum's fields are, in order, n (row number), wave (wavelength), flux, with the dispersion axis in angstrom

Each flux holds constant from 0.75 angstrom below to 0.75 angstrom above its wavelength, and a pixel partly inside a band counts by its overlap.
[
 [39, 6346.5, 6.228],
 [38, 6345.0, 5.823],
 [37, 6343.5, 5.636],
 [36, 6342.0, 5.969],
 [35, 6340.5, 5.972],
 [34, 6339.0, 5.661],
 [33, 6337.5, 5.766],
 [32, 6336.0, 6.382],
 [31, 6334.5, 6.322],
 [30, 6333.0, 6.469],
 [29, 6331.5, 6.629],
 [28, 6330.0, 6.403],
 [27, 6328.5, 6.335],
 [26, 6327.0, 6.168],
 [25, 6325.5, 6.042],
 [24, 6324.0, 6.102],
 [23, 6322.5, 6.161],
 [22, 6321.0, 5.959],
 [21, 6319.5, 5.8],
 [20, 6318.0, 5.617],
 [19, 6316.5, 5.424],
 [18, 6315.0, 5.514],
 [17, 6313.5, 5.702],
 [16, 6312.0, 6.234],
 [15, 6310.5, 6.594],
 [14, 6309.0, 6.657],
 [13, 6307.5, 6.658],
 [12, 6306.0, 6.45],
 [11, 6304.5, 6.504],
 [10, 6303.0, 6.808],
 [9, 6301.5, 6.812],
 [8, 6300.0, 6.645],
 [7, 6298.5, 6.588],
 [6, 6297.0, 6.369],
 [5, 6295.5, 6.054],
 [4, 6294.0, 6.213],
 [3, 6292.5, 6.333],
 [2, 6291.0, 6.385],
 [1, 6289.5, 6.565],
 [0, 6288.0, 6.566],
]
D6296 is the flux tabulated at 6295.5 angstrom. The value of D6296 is 6.054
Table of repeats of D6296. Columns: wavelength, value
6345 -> 5.823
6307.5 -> 6.658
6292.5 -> 6.333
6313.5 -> 5.702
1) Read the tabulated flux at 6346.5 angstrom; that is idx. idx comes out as 6.228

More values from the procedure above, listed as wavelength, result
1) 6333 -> 6.469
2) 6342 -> 5.969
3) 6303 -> 6.808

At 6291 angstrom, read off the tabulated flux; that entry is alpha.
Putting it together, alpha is 6.385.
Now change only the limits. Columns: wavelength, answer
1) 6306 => 6.45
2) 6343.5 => 5.636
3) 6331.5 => 6.629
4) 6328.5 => 6.335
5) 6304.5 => 6.504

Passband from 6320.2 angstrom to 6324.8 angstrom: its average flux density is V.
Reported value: 6.07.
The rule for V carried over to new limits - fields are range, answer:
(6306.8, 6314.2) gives 6.37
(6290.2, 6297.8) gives 6.27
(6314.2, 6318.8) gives 5.52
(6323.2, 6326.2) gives 6.07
